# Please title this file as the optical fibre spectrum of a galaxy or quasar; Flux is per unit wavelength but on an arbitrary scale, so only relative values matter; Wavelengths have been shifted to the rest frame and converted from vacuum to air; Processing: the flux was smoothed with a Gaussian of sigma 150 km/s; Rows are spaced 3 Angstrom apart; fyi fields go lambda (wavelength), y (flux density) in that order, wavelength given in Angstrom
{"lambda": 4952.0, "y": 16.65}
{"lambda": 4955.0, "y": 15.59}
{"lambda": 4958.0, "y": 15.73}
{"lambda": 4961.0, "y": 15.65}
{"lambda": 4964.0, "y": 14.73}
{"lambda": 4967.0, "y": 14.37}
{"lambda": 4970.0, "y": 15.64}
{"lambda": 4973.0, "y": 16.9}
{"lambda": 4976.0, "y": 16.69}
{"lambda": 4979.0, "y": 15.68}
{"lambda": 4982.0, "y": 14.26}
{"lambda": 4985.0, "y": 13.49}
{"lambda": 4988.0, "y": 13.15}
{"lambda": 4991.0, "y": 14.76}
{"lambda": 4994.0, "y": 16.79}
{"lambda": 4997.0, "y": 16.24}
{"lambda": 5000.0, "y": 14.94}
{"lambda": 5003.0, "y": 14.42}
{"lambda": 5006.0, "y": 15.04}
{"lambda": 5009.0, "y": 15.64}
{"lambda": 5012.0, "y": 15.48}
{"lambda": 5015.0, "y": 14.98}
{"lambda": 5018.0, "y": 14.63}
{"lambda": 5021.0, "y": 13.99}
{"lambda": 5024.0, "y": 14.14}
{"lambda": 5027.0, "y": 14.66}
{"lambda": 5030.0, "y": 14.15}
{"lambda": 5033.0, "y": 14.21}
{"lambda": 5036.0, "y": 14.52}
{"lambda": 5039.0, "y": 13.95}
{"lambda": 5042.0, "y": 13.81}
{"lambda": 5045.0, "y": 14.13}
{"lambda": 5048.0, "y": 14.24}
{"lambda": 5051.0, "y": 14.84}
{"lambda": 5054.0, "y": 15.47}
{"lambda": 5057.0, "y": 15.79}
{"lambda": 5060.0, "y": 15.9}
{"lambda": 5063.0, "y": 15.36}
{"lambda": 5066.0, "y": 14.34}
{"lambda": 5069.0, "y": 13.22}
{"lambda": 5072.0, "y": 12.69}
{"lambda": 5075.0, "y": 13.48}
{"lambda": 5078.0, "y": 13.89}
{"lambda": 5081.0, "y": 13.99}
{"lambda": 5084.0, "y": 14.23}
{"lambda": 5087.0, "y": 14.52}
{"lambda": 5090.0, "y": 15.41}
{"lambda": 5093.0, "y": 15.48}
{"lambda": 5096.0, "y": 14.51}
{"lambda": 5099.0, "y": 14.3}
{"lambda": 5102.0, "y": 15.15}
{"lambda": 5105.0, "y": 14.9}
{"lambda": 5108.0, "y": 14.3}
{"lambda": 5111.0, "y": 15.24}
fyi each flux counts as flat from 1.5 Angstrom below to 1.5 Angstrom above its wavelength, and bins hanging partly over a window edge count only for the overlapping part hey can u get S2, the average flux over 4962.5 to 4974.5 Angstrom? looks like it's 15.4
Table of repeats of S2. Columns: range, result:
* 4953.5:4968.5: 15.2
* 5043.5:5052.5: 14.4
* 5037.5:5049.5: 14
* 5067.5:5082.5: 13.5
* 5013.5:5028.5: 14.5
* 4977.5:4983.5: 15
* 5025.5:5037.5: 14.4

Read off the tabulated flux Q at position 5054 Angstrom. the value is 15.47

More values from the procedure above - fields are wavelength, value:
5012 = 15.48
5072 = 12.69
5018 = 14.63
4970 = 15.64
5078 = 13.89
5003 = 14.42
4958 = 15.73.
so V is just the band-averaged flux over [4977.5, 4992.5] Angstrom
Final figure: 14.3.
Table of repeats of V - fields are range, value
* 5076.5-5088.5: 14.2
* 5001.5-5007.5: 14.7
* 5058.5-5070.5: 14.7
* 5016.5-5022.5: 14.3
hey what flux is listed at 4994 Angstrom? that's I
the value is 16.79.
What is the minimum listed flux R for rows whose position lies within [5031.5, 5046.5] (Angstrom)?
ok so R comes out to 13.81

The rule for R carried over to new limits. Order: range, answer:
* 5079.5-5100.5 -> 13.99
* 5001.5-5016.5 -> 14.42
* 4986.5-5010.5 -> 13.15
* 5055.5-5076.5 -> 12.69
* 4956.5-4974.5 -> 14.37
